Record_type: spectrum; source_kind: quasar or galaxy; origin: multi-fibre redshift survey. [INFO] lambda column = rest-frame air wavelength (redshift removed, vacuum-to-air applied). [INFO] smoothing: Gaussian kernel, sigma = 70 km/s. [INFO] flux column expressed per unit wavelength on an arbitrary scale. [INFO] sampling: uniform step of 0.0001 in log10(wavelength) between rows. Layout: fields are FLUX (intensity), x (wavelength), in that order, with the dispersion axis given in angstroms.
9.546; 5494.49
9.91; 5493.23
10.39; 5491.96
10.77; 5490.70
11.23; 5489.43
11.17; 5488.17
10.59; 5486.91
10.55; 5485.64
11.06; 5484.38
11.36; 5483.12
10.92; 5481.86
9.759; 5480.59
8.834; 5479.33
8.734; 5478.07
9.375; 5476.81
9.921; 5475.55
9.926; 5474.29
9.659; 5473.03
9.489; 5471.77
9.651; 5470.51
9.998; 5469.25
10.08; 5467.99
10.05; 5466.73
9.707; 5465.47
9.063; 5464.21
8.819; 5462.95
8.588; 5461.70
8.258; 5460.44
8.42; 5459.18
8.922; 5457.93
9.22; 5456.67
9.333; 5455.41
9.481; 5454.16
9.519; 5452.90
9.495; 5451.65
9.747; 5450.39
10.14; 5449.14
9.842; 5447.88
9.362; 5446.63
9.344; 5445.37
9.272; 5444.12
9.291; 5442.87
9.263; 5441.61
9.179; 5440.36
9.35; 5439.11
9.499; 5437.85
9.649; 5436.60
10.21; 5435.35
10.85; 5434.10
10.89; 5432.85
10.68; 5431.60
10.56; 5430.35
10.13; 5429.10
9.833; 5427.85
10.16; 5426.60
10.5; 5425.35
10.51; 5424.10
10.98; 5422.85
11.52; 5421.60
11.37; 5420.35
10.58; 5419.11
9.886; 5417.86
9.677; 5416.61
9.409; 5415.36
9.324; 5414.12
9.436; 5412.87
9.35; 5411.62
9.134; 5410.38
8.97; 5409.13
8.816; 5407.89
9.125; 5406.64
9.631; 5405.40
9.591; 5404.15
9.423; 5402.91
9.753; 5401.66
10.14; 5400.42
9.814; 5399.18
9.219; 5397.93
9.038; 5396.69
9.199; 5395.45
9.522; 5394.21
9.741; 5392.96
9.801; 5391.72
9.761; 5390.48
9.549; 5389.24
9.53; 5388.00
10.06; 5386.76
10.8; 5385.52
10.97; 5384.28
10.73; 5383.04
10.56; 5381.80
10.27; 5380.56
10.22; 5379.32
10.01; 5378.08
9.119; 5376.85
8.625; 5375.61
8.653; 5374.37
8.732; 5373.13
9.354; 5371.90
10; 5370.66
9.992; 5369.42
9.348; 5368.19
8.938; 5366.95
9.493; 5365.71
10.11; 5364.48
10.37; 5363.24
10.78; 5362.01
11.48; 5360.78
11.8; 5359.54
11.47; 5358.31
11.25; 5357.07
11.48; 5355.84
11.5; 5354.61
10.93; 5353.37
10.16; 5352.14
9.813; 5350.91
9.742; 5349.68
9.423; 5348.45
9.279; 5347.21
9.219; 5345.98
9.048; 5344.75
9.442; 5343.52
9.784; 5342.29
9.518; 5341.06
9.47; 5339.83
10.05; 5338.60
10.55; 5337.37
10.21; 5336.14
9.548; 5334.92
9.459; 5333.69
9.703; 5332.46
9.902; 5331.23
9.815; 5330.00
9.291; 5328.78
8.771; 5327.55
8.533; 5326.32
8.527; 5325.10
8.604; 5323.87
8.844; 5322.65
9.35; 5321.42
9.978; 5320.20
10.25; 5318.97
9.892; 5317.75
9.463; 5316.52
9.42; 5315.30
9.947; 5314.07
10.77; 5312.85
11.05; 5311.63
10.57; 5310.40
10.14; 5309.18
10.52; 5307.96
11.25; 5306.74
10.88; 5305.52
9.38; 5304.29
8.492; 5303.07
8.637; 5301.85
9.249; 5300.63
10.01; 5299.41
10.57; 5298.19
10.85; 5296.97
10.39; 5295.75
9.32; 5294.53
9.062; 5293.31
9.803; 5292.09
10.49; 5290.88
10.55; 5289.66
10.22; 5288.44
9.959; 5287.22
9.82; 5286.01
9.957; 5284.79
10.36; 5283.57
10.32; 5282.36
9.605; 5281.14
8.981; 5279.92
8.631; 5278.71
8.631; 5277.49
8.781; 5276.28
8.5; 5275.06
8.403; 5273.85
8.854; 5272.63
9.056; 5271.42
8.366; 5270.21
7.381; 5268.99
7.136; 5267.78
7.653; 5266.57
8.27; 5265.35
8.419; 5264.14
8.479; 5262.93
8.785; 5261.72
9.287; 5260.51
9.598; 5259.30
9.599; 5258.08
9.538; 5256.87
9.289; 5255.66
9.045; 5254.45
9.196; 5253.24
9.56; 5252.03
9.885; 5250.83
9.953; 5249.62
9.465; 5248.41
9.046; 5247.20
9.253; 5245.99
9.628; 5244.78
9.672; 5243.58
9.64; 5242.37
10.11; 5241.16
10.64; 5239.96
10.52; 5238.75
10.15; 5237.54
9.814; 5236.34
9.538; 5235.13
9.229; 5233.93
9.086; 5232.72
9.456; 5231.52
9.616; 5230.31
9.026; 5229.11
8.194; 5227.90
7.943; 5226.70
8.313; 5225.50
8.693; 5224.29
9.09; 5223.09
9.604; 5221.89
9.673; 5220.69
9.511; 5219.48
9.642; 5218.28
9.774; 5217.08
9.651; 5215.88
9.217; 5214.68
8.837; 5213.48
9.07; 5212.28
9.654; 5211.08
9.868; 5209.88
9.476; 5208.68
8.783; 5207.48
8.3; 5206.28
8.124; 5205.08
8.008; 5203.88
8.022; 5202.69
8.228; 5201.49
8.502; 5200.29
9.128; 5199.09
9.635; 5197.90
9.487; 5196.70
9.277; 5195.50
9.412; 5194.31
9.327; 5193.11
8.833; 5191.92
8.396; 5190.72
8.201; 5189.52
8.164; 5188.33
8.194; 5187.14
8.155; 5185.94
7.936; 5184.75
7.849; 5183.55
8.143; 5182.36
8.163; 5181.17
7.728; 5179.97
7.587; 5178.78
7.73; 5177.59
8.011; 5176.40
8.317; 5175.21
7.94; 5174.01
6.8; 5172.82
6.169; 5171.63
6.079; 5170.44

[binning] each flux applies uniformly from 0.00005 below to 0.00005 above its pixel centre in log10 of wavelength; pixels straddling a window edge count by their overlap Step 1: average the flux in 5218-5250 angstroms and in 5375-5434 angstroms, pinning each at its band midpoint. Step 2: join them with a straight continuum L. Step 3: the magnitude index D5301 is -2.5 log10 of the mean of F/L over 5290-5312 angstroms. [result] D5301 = -0.05 mag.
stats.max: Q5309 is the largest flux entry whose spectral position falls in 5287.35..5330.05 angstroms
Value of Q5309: 11.25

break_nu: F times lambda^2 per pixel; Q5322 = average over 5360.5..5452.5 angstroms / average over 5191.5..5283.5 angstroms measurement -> 1.1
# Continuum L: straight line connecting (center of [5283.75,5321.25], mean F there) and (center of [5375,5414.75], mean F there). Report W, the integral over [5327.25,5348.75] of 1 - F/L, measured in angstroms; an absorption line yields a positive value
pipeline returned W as 0.6 angstroms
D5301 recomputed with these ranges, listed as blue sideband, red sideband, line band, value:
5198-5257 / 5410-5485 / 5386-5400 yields 0.01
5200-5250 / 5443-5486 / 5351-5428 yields -0.06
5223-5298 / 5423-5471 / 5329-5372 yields -0.07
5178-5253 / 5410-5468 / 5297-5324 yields -0.07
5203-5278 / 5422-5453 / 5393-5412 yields 0.05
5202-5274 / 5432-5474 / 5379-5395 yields -0.08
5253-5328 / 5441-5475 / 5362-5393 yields -0.05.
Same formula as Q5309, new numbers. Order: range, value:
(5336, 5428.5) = 11.8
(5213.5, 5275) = 10.64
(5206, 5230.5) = 9.868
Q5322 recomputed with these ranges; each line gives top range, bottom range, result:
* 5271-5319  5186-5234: 1.13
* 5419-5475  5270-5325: 1.07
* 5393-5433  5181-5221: 1.21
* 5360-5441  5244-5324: 1.09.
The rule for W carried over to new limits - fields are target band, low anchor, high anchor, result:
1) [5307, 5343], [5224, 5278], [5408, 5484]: -1.6 angstroms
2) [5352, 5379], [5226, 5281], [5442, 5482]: -2.6 angstroms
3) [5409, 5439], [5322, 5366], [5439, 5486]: -1.4 angstroms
